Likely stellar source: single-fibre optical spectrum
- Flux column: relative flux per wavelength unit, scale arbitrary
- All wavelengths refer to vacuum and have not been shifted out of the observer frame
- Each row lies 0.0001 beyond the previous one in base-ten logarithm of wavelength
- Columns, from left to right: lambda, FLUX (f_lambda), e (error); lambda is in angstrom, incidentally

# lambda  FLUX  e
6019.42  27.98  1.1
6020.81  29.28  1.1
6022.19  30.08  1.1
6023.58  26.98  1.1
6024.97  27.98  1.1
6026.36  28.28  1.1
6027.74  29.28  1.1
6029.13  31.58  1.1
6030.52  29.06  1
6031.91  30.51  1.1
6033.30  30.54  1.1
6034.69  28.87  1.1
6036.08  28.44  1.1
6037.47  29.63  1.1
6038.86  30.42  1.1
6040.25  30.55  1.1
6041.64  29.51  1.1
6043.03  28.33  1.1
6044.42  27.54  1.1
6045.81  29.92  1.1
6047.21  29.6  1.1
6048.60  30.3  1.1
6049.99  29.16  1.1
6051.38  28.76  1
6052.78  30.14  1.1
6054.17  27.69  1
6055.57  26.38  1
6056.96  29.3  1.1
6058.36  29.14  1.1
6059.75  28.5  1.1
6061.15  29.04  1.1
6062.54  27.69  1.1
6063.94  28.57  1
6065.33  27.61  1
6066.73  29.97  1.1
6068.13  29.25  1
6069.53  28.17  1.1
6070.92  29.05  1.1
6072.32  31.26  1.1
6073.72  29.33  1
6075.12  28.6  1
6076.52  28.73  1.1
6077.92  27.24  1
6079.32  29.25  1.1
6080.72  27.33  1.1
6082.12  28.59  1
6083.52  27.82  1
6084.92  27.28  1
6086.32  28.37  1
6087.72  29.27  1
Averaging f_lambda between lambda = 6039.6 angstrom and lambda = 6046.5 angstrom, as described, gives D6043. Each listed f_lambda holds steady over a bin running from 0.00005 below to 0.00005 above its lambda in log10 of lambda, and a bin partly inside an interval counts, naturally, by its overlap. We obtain 29.2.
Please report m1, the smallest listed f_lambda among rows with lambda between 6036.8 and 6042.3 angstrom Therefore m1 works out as 29.51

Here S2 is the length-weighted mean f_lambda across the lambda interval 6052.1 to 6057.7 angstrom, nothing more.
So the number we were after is 28.4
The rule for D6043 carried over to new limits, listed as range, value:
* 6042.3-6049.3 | 29.2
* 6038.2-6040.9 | 30.5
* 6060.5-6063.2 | 28.4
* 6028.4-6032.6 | 30.3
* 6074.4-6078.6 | 28.2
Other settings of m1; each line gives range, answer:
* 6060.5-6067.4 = 27.61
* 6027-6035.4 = 28.87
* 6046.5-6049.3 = 29.6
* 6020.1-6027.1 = 26.98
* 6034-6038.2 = 28.44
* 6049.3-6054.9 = 27.69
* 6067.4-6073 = 28.17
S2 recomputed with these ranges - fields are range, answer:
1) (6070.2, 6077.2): 29.4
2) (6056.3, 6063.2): 28.7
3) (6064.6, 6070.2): 28.7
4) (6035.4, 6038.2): 29.1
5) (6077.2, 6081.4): 27.9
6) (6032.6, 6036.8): 29.3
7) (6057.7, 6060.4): 28.9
